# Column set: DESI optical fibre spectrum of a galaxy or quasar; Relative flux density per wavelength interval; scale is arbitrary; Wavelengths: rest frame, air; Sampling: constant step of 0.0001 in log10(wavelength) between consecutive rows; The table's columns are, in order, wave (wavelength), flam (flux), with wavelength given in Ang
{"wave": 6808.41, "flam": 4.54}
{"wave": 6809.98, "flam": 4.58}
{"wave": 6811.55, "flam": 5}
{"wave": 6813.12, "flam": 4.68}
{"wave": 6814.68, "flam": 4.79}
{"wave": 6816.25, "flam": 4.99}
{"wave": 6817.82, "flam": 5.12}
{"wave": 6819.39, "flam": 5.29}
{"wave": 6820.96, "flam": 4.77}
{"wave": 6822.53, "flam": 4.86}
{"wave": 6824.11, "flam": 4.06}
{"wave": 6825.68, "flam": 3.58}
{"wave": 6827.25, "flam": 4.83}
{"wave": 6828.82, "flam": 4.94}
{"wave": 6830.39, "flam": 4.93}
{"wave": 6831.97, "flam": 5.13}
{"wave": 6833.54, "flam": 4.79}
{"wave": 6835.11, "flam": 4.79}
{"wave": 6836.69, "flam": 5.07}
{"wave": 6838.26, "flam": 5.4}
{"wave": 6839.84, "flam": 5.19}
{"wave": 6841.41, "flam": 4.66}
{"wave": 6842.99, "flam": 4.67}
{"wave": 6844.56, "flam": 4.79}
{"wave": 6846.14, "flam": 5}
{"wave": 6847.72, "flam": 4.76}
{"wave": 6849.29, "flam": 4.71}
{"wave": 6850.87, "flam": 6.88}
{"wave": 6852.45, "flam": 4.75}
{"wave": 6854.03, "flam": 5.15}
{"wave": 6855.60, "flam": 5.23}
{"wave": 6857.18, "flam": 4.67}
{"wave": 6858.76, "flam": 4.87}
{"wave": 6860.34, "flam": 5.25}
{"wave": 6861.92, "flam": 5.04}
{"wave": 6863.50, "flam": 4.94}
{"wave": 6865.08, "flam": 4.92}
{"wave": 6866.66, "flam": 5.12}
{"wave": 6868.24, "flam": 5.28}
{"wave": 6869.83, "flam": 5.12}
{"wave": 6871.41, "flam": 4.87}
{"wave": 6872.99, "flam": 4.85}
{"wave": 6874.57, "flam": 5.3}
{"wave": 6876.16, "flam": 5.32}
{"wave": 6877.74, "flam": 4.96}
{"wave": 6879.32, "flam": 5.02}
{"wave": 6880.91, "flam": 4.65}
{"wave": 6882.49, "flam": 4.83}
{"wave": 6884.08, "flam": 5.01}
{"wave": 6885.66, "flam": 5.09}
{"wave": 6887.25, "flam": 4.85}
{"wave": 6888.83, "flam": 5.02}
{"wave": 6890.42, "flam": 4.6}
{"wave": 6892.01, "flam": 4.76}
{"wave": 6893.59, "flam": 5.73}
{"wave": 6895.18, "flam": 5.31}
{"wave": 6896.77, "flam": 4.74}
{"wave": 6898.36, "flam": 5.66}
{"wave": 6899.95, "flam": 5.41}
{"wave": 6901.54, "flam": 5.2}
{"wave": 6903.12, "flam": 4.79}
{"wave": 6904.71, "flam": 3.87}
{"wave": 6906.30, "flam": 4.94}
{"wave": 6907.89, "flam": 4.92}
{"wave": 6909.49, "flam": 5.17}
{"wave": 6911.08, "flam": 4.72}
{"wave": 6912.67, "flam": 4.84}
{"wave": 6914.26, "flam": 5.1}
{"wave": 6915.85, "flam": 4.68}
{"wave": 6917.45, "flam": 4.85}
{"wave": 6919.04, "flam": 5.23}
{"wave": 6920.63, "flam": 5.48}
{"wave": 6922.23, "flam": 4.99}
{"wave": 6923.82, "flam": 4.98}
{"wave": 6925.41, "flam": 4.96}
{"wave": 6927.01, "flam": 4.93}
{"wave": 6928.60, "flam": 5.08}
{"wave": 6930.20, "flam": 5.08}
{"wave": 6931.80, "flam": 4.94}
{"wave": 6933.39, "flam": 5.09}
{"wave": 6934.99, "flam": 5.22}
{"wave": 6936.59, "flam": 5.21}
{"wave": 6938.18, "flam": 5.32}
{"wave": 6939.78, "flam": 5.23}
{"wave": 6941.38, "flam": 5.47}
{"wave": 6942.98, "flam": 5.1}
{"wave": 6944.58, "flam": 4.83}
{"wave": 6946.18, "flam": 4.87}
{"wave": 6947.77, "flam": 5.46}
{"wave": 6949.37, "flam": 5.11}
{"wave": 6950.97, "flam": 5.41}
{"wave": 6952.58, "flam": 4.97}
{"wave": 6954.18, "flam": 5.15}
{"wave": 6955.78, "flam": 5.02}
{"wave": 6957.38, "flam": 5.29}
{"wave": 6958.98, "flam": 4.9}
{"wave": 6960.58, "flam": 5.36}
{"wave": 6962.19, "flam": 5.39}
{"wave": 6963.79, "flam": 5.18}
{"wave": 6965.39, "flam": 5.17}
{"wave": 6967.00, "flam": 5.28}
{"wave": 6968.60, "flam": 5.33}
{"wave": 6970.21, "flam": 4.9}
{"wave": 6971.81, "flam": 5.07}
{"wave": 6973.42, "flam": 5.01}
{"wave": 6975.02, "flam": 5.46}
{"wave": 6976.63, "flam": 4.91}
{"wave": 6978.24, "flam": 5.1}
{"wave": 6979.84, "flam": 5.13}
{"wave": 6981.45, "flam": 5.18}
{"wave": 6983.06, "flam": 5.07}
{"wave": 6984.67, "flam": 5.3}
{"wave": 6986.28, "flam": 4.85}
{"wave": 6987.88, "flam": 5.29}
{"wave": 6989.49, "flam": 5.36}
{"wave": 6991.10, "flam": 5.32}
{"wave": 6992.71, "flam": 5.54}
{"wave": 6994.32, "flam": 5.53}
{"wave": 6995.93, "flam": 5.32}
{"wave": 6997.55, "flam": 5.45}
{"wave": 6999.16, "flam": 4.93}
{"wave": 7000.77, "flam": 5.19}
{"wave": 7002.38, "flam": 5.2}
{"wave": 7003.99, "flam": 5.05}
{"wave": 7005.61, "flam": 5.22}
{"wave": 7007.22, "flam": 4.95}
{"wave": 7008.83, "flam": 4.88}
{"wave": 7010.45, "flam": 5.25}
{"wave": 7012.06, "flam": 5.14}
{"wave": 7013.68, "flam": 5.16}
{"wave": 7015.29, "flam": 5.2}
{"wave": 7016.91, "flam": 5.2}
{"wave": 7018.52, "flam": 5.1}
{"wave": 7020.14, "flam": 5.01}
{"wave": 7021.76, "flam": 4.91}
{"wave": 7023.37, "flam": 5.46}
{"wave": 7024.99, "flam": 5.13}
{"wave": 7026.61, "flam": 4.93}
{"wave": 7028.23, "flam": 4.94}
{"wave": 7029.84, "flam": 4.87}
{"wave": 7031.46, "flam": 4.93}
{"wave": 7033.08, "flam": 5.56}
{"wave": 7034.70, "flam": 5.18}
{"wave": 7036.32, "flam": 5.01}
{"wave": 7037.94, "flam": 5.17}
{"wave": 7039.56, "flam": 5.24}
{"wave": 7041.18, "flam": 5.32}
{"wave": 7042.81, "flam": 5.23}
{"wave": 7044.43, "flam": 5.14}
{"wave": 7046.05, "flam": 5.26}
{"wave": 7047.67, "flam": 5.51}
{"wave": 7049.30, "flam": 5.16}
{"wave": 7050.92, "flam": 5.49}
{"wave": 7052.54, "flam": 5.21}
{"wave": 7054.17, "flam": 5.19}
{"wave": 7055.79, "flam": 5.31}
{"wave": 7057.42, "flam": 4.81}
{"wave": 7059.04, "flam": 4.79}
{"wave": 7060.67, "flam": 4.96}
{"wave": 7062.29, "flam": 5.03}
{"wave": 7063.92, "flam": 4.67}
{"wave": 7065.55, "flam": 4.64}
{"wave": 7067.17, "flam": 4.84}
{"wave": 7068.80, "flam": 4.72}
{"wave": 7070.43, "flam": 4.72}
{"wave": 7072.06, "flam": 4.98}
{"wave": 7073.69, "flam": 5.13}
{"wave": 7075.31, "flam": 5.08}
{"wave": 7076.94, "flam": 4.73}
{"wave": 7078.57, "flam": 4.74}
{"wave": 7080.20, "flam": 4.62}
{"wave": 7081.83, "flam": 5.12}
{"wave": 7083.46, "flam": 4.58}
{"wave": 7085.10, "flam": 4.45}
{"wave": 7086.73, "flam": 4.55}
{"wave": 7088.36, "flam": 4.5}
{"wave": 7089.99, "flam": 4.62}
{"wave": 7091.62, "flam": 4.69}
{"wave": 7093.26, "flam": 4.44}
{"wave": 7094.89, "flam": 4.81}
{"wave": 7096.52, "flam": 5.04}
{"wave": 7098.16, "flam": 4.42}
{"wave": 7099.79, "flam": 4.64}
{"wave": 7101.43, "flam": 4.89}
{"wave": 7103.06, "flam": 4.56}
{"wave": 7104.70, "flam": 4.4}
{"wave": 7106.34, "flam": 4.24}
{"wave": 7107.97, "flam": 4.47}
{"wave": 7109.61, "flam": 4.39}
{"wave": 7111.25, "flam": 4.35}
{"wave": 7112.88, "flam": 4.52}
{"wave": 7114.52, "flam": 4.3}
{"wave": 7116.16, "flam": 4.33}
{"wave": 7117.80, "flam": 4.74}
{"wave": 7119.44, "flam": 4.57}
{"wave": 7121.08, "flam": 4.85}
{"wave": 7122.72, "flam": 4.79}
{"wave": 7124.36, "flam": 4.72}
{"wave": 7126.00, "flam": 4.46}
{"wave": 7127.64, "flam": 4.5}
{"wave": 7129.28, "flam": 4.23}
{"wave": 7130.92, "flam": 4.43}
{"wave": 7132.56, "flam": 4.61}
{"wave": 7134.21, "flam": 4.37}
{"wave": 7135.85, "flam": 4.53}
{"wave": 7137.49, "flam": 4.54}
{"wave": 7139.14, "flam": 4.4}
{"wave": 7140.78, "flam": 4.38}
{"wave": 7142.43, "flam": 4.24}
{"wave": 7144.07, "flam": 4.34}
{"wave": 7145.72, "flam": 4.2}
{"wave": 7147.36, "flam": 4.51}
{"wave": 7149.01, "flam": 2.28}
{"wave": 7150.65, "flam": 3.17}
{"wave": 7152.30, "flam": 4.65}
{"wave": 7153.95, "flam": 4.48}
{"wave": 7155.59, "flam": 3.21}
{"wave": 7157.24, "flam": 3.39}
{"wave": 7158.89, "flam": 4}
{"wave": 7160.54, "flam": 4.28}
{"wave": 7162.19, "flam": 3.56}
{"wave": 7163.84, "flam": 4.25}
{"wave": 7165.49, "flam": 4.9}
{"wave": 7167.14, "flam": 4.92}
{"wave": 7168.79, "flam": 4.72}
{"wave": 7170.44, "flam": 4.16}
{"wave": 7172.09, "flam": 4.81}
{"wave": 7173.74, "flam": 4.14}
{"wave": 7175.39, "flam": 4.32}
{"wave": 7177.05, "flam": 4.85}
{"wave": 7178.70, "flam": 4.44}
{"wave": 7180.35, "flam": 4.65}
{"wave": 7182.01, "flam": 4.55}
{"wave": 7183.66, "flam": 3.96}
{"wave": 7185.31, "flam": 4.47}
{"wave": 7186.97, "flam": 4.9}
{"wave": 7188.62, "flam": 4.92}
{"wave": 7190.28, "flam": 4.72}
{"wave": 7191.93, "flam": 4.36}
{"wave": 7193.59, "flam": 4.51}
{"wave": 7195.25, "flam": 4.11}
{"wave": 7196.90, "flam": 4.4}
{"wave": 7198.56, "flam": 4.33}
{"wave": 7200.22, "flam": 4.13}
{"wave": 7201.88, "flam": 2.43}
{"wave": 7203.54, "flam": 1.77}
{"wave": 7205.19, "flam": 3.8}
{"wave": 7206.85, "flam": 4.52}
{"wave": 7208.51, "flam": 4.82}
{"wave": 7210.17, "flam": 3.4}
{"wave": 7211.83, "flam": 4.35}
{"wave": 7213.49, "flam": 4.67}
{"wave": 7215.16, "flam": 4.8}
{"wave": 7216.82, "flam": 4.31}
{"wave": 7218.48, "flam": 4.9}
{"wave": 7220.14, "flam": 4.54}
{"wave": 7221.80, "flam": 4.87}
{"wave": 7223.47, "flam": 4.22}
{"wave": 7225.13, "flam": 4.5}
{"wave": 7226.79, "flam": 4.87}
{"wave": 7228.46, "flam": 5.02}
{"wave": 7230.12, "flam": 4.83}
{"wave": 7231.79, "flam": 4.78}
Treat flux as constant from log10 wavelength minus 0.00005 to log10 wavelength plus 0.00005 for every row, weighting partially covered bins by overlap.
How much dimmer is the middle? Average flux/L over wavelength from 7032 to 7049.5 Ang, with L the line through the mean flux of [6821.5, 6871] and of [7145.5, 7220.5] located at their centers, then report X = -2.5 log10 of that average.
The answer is -0.16 mag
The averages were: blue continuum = 4.95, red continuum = 4.21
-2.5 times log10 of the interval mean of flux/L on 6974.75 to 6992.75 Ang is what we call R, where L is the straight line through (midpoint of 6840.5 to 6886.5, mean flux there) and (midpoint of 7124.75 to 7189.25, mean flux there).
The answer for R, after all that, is -0.10 mag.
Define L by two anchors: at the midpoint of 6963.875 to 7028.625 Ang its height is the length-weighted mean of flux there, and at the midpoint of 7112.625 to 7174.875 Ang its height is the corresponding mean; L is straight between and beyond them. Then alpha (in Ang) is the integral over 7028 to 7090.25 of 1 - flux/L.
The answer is -2.4 Ang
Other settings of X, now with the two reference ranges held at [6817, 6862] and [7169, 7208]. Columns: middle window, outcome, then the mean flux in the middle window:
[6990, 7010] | -0.13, 5.22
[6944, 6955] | -0.09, 5.12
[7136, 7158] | 0.08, 4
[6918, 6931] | -0.07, 5.09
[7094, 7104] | -0.07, 4.72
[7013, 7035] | -0.12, 5.11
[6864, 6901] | -0.05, 5.06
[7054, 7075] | -0.10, 4.9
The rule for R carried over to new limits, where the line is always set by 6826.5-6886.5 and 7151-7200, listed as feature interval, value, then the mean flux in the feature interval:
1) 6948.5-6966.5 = -0.080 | 5.18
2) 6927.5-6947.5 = -0.060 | 5.13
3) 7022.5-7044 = -0.110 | 5.15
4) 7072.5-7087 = -0.054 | 4.79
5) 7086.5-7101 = -0.027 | 4.65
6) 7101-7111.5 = 0.011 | 4.46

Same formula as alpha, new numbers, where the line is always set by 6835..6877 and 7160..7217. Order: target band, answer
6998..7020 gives -1.9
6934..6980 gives -3.2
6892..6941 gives -1.3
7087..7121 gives -0.5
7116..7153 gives 0.7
